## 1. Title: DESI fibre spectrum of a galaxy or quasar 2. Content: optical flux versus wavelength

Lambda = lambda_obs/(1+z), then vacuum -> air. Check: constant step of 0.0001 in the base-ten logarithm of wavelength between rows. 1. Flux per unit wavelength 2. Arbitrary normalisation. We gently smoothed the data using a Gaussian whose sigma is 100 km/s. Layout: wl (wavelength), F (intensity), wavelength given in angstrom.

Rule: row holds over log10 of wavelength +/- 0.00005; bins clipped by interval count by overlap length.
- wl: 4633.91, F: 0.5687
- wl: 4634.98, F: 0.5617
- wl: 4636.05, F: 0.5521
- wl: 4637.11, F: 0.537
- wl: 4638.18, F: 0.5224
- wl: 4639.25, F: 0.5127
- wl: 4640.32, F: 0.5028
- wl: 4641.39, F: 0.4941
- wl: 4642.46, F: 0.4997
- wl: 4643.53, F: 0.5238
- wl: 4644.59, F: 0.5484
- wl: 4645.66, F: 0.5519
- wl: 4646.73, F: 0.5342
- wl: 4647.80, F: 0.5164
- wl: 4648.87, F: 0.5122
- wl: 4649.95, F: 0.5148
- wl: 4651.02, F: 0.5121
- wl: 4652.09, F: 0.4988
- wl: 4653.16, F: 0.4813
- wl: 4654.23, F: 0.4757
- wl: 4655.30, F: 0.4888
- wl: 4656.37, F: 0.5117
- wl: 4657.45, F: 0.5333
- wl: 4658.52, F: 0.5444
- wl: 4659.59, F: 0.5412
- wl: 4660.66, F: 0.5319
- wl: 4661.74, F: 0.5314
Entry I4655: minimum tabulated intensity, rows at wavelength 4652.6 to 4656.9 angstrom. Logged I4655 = 0.4757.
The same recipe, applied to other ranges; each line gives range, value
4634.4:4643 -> 0.4941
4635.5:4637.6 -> 0.537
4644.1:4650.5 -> 0.5122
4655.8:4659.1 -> 0.5117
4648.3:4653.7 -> 0.4813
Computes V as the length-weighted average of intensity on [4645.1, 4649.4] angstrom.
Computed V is 0.529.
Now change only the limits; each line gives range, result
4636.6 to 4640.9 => 0.518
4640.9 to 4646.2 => 0.525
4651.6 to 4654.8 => 0.486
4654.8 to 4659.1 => 0.52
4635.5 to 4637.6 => 0.546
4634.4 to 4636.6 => 0.557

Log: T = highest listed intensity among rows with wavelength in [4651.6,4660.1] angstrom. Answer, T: 0.5444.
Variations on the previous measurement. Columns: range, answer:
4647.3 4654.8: 0.5164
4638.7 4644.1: 0.5238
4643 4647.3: 0.5519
